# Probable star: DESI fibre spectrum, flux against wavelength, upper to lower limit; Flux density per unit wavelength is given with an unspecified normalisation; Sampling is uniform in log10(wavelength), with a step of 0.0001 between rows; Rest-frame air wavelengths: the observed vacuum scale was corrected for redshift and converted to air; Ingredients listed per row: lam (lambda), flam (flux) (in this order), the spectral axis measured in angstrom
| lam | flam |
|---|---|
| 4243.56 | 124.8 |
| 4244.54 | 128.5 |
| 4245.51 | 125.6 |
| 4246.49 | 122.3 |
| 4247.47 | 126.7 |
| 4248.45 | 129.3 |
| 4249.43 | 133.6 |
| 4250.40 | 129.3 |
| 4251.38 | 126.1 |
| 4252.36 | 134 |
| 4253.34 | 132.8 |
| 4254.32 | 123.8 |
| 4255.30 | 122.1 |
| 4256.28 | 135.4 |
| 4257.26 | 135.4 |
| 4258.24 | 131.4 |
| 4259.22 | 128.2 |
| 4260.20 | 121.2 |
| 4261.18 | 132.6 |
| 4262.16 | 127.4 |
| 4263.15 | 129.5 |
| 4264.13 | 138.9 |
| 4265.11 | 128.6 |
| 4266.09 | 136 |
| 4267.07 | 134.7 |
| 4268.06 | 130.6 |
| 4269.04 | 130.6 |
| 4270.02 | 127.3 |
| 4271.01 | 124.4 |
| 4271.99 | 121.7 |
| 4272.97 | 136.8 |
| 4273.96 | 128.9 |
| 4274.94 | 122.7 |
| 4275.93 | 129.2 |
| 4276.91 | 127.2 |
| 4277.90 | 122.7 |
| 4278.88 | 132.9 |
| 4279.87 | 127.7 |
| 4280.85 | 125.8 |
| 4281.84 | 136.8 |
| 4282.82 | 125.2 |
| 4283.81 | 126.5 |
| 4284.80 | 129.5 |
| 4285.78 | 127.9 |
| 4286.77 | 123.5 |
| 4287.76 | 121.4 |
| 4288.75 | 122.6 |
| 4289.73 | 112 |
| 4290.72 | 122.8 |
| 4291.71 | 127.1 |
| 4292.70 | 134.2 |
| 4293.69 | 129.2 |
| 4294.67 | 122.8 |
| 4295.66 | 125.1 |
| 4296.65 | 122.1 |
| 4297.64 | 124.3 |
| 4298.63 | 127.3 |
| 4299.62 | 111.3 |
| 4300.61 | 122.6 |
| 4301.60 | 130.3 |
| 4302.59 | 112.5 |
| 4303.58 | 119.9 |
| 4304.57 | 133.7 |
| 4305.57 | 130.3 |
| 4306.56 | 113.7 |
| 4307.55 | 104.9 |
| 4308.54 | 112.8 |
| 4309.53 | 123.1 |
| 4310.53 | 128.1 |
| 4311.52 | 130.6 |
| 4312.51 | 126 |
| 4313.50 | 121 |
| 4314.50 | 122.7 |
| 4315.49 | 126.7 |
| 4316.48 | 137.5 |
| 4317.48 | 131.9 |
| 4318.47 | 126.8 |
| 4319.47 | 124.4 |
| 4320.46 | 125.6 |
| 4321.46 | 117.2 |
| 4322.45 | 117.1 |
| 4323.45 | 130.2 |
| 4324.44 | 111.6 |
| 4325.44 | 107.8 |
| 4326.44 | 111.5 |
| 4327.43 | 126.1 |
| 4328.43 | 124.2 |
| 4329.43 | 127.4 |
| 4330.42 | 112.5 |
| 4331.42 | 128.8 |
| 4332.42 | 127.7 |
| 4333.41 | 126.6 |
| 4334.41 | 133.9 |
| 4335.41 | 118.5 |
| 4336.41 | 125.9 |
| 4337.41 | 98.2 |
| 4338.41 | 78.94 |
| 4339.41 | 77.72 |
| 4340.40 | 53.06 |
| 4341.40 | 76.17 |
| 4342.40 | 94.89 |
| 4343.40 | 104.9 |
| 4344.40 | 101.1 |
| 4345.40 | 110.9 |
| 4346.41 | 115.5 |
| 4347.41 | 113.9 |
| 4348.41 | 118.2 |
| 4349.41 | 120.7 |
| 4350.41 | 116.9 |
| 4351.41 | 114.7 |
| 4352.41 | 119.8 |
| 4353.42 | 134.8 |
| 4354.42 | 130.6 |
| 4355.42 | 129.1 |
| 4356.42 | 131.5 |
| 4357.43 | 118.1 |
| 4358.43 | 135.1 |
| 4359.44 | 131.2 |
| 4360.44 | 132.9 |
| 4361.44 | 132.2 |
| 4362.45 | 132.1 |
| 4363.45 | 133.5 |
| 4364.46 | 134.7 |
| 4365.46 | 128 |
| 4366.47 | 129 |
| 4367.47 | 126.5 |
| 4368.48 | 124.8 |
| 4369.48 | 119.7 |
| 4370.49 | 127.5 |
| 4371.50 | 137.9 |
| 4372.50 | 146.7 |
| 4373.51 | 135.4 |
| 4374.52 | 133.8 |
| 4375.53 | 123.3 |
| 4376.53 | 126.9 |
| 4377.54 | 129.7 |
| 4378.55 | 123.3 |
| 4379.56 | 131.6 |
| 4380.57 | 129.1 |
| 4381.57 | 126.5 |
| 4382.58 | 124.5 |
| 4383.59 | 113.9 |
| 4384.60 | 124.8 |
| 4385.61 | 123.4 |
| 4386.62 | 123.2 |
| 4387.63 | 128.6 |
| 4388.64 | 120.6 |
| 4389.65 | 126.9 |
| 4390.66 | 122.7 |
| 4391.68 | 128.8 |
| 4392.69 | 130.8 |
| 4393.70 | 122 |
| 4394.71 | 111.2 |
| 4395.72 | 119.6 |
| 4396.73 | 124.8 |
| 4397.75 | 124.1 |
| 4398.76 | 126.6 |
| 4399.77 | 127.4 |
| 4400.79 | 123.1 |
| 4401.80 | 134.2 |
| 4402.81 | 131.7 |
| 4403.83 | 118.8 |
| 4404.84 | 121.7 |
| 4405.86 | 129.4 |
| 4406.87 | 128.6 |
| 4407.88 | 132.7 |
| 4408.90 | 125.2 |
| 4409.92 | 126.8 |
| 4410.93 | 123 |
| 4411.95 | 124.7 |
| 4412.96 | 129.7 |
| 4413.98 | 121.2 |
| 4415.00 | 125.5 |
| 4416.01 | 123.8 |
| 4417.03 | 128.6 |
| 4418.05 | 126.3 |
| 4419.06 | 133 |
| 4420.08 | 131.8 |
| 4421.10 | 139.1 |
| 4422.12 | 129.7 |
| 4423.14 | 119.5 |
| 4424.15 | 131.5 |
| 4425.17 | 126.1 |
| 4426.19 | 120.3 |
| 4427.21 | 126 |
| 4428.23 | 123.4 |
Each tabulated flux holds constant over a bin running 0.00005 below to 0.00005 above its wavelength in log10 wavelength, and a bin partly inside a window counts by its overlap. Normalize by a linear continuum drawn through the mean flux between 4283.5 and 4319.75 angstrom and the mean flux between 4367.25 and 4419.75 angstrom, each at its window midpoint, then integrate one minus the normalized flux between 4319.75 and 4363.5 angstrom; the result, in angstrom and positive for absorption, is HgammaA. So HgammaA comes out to 3.0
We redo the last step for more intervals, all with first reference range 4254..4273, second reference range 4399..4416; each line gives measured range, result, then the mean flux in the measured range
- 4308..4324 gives 0.44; 125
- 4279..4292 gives 0.38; 125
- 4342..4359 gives 1.23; 118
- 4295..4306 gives 0.46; 123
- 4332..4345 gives 2.72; 101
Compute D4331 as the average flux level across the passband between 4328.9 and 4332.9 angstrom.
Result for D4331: 124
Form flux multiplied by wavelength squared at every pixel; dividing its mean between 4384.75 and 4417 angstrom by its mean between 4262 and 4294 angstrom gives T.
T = 1.0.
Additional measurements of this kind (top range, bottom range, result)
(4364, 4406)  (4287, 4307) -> 1.07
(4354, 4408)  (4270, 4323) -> 1.06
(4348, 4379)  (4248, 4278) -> 1.04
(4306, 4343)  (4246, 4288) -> 0.92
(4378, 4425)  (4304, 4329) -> 1.07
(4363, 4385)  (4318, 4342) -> 1.17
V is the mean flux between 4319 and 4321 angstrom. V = 125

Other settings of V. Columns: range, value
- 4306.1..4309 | 111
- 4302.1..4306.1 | 124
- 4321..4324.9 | 119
